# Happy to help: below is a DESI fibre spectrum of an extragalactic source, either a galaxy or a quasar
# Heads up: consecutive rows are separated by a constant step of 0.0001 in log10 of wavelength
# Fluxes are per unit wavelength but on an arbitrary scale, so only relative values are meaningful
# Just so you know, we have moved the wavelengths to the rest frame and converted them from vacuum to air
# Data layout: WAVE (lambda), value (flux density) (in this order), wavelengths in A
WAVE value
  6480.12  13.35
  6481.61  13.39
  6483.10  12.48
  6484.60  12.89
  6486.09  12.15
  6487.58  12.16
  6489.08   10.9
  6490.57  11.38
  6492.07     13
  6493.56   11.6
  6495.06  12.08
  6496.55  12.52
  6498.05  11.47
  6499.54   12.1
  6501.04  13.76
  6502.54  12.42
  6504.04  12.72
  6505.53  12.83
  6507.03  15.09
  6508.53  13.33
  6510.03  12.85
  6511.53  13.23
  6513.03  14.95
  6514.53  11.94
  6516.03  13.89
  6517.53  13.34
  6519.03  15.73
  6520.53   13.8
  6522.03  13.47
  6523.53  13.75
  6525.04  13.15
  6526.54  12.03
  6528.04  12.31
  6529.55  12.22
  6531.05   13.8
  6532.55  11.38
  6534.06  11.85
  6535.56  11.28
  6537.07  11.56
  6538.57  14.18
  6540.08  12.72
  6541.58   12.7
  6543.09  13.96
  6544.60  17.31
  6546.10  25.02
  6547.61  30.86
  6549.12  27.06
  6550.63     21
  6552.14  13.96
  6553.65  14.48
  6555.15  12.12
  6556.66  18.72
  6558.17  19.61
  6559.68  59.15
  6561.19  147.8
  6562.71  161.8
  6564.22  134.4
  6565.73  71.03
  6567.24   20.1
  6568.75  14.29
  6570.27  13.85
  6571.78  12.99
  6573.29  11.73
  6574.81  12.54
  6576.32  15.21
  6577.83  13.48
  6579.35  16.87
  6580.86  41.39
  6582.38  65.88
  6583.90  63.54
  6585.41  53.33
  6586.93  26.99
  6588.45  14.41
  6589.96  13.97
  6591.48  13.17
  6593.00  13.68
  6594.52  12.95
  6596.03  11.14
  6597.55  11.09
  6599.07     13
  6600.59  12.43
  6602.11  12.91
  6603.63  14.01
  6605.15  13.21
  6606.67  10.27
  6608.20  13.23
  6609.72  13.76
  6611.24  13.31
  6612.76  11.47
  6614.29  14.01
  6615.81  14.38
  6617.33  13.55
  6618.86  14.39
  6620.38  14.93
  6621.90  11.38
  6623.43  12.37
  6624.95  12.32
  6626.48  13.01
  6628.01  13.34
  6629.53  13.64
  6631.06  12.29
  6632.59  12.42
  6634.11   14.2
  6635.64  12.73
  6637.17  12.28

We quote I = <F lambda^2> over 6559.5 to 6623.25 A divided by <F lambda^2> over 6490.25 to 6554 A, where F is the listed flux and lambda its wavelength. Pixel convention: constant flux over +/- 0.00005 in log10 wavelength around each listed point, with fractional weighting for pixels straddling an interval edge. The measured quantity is 2.1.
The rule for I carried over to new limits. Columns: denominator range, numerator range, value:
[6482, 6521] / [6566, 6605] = 1.71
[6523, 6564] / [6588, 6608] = 0.44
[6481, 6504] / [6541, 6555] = 1.60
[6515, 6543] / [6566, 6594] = 1.96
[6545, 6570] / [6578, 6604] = 0.50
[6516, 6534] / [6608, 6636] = 1.03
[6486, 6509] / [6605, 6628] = 1.08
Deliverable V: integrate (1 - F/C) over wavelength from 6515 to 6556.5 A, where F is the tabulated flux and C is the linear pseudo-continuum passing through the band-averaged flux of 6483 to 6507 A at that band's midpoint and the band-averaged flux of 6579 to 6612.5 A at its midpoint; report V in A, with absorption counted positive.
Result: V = 2.4 A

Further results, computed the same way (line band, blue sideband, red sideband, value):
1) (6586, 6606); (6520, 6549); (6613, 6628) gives -0.9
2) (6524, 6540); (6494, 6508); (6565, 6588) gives 5.9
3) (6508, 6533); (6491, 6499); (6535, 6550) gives 3.0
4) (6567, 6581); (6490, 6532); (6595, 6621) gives -3.3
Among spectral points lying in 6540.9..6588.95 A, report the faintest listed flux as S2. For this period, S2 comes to 11.73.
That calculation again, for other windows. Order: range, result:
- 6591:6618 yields 10.27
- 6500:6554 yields 11.28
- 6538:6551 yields 12.7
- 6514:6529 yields 11.94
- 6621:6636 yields 11.38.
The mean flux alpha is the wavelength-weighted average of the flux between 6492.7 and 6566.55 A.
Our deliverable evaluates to 24.8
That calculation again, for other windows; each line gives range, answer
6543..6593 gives 36.7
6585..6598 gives 18.2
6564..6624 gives 21.5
